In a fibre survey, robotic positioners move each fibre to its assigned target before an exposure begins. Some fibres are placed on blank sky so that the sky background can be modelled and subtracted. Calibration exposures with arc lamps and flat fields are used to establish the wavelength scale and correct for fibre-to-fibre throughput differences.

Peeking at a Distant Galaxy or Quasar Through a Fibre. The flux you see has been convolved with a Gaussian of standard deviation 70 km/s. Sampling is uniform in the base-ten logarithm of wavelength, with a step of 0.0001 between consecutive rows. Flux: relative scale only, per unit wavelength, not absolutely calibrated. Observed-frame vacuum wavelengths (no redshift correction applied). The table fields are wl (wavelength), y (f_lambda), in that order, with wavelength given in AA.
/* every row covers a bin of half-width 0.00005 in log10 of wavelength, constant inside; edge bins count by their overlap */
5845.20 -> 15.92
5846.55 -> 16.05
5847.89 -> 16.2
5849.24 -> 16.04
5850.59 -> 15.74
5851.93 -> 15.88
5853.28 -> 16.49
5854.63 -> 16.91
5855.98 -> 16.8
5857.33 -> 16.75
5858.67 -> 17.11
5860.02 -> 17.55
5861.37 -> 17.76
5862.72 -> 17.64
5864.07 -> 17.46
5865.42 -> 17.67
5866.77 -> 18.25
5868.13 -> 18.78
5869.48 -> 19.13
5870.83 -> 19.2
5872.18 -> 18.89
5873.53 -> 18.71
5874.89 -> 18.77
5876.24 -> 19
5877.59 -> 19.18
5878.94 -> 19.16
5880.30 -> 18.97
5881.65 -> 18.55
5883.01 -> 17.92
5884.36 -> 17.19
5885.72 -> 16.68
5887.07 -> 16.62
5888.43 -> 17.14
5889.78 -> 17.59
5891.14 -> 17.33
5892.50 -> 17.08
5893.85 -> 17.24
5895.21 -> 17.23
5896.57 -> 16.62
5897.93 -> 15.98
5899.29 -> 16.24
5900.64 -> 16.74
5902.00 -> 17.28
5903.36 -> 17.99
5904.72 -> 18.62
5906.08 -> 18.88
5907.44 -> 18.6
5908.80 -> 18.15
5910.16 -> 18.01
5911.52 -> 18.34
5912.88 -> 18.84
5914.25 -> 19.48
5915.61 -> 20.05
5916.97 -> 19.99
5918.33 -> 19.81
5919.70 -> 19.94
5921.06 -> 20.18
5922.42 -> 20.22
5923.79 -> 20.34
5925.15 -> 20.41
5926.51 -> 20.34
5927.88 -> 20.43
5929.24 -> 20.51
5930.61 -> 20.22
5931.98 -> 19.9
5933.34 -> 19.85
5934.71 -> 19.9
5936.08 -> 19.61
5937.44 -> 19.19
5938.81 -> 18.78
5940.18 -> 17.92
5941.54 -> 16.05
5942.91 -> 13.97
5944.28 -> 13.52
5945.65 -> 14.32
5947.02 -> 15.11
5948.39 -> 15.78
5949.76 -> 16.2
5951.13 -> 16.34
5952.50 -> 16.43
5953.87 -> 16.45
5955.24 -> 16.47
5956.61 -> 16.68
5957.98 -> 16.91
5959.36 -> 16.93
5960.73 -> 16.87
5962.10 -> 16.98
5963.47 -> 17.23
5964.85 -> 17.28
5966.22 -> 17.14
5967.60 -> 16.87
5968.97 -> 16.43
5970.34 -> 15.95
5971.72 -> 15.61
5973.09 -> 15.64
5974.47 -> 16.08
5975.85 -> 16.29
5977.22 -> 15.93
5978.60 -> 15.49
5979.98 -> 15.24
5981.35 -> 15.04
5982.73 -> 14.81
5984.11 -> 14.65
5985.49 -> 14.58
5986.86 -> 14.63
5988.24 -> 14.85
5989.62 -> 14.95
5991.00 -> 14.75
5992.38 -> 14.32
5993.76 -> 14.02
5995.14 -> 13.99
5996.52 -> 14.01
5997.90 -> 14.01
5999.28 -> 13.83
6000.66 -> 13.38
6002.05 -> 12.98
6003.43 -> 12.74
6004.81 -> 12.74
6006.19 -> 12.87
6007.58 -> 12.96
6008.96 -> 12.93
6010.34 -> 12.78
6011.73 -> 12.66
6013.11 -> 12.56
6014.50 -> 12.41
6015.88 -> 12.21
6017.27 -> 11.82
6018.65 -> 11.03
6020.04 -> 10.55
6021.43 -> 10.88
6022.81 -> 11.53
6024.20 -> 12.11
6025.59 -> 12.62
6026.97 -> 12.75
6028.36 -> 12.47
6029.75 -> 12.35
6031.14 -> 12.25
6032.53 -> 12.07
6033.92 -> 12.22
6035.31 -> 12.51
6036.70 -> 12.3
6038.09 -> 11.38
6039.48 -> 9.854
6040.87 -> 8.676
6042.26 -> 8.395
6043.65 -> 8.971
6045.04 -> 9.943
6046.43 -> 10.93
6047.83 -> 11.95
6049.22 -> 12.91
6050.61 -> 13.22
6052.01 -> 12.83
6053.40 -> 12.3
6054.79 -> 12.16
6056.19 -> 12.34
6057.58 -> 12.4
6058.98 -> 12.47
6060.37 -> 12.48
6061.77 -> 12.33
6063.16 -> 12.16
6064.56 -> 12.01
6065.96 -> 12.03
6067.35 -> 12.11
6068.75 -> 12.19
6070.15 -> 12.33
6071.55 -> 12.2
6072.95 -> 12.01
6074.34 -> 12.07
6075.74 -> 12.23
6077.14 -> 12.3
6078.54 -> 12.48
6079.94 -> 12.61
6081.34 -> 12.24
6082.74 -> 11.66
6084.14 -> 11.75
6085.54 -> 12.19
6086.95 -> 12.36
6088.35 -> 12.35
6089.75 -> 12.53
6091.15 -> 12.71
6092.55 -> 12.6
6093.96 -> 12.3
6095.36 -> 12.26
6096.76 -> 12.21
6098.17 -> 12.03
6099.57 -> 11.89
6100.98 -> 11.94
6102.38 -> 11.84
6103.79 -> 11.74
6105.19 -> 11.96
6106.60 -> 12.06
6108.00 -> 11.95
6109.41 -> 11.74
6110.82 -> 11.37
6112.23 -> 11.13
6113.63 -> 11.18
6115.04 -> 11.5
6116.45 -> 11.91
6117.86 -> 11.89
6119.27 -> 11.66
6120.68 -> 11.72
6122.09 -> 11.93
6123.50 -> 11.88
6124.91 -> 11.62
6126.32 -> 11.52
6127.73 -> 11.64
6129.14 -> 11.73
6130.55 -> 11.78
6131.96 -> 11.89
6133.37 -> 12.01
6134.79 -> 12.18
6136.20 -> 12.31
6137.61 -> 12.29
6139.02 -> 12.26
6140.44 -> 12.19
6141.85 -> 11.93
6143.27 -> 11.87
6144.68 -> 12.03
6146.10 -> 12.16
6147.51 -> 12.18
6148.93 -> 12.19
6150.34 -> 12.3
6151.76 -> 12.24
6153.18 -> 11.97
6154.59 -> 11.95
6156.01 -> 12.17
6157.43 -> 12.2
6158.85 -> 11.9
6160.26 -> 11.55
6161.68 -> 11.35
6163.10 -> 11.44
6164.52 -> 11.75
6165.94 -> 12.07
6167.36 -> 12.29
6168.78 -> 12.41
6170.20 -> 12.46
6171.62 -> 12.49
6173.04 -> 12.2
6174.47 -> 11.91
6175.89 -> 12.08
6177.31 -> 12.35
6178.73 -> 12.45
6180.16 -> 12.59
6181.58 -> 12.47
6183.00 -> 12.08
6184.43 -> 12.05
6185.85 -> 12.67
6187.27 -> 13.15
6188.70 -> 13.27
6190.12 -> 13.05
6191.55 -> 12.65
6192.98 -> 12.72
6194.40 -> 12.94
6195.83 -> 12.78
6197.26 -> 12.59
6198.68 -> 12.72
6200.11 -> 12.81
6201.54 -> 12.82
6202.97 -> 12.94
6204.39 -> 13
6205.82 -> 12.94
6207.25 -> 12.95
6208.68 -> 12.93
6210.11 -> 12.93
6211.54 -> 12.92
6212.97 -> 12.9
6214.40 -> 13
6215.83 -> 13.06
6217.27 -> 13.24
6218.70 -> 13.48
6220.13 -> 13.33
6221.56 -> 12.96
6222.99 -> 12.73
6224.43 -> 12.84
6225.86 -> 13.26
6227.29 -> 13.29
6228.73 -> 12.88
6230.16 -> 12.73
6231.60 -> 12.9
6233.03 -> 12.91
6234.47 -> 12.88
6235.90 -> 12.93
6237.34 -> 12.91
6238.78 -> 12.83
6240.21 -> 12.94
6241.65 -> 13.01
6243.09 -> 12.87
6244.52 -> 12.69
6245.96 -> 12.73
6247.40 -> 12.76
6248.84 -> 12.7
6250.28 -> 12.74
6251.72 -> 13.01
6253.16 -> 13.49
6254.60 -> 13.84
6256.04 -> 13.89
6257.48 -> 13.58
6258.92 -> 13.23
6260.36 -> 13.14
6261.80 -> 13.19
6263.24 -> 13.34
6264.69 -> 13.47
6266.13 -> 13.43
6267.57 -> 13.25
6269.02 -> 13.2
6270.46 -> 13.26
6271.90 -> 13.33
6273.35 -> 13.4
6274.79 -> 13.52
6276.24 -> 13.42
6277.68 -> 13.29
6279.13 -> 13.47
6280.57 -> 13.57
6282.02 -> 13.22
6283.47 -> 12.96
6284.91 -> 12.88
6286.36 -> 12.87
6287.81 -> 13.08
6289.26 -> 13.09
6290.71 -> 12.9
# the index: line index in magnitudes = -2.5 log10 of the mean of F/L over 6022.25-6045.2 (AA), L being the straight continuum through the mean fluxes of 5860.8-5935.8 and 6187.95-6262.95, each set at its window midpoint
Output 0.39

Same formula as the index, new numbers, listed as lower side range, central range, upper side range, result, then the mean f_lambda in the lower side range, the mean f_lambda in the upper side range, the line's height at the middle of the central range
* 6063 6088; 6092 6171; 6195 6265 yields 0.05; 12.2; 13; 12.5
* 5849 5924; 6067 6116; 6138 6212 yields 0.16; 18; 12.4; 14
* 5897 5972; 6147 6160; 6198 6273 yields 0.19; 17.9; 13.1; 14.4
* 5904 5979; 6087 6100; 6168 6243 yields 0.21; 17.8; 12.8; 14.9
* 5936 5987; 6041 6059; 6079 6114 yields 0.17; 16.2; 12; 13.5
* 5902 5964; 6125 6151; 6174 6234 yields 0.17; 18.1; 12.8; 14.1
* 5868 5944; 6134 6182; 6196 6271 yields 0.18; 18.5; 13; 14.3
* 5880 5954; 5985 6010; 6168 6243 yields 0.20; 18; 12.8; 16.6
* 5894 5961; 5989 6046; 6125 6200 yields 0.28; 18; 12.2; 15.8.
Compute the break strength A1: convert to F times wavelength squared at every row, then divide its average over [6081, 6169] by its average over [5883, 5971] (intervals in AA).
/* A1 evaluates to 0.72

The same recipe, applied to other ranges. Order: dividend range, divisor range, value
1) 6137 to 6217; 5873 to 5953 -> 0.75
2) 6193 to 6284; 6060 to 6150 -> 1.14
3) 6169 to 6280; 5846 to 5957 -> 0.81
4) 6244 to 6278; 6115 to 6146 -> 1.16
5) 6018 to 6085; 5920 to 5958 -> 0.68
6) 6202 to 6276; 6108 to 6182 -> 1.13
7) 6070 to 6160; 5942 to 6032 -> 0.87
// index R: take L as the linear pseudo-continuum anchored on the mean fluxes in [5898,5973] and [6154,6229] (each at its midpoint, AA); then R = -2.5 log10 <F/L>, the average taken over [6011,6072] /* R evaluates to 0.31 mag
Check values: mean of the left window 17.9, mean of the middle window 11.8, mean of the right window 12.6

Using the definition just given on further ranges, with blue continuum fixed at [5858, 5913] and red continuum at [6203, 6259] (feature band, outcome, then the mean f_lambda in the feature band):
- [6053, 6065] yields 0.25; 12.3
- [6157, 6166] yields 0.19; 11.7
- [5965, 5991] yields 0.07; 15.6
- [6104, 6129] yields 0.24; 11.7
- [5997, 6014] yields 0.24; 13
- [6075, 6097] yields 0.22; 12.3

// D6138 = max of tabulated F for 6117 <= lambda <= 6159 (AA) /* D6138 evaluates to 12.31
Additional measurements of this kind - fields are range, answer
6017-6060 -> 13.22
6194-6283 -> 13.89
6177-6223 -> 13.48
